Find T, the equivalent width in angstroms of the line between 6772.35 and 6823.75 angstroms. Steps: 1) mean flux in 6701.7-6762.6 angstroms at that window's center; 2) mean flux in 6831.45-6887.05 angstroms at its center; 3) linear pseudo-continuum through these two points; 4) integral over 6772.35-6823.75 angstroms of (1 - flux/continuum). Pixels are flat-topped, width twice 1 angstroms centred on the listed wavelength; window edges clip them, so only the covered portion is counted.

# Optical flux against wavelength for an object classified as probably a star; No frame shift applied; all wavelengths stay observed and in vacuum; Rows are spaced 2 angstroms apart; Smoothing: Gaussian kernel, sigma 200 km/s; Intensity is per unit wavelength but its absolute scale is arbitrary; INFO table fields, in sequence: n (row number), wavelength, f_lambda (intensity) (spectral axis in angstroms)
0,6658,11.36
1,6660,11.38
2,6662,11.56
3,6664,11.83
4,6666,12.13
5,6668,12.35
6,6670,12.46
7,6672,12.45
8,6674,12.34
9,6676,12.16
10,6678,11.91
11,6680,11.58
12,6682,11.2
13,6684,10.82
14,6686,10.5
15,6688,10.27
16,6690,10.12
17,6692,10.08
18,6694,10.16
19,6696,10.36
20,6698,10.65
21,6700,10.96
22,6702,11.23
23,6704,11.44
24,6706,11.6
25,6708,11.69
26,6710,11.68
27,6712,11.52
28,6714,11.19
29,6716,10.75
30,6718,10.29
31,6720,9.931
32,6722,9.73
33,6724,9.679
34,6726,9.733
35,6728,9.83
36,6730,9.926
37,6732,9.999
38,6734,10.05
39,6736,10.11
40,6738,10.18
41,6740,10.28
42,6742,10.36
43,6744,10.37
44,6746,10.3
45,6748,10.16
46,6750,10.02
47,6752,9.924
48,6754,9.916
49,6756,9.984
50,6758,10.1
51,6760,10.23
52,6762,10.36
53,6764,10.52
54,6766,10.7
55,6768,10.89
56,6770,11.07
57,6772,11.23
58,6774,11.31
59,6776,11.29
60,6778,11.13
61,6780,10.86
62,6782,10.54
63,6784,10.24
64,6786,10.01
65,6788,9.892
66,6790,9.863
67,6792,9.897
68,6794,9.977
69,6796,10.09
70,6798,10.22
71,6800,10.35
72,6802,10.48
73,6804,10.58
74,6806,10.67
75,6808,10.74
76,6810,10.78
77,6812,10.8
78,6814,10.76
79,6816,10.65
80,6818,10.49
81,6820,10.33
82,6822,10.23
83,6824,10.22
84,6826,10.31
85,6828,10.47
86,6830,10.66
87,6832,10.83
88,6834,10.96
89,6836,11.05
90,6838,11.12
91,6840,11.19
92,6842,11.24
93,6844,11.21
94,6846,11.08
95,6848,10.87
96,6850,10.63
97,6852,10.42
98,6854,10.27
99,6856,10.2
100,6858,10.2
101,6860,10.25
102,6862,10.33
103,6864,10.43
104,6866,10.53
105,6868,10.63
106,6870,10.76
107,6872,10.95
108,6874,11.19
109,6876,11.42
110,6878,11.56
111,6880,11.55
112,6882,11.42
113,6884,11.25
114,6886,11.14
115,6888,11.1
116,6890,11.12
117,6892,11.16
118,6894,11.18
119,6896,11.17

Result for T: 0.75 angstroms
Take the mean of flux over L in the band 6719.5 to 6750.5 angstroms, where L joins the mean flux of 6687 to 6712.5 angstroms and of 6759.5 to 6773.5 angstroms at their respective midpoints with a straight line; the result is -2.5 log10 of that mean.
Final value 0.081 mag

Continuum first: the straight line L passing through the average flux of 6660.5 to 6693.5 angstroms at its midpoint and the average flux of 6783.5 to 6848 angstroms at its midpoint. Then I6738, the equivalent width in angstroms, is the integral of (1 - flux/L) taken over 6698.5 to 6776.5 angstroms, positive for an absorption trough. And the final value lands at 3.83 angstroms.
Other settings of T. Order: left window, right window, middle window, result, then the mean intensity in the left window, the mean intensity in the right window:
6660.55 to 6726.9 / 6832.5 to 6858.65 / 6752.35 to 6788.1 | 1.24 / 11.1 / 10.8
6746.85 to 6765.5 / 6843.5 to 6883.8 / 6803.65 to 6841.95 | -0.50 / 10.2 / 10.8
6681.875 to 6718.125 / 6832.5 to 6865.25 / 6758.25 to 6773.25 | 0.15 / 10.9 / 10.7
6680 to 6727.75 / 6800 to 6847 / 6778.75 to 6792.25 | 0.62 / 10.7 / 10.7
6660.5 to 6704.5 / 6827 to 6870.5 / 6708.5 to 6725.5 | 0.87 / 11.3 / 10.7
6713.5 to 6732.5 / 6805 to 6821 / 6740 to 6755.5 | 0.13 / 10.1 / 10.7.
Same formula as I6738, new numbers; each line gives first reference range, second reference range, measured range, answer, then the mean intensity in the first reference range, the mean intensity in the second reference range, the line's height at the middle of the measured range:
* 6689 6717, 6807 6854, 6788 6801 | 0.9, 11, 10.7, 10.8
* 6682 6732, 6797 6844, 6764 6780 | -0.6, 10.6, 10.7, 10.6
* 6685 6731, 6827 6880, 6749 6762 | 0.7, 10.6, 10.8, 10.7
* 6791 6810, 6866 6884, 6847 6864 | 0.8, 10.4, 11.2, 10.9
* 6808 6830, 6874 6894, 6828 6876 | 0.7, 10.5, 11.3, 10.9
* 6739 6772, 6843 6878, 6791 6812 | 0.2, 10.4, 10.7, 10.5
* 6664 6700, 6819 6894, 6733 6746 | 1.0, 11.3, 10.8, 11.1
